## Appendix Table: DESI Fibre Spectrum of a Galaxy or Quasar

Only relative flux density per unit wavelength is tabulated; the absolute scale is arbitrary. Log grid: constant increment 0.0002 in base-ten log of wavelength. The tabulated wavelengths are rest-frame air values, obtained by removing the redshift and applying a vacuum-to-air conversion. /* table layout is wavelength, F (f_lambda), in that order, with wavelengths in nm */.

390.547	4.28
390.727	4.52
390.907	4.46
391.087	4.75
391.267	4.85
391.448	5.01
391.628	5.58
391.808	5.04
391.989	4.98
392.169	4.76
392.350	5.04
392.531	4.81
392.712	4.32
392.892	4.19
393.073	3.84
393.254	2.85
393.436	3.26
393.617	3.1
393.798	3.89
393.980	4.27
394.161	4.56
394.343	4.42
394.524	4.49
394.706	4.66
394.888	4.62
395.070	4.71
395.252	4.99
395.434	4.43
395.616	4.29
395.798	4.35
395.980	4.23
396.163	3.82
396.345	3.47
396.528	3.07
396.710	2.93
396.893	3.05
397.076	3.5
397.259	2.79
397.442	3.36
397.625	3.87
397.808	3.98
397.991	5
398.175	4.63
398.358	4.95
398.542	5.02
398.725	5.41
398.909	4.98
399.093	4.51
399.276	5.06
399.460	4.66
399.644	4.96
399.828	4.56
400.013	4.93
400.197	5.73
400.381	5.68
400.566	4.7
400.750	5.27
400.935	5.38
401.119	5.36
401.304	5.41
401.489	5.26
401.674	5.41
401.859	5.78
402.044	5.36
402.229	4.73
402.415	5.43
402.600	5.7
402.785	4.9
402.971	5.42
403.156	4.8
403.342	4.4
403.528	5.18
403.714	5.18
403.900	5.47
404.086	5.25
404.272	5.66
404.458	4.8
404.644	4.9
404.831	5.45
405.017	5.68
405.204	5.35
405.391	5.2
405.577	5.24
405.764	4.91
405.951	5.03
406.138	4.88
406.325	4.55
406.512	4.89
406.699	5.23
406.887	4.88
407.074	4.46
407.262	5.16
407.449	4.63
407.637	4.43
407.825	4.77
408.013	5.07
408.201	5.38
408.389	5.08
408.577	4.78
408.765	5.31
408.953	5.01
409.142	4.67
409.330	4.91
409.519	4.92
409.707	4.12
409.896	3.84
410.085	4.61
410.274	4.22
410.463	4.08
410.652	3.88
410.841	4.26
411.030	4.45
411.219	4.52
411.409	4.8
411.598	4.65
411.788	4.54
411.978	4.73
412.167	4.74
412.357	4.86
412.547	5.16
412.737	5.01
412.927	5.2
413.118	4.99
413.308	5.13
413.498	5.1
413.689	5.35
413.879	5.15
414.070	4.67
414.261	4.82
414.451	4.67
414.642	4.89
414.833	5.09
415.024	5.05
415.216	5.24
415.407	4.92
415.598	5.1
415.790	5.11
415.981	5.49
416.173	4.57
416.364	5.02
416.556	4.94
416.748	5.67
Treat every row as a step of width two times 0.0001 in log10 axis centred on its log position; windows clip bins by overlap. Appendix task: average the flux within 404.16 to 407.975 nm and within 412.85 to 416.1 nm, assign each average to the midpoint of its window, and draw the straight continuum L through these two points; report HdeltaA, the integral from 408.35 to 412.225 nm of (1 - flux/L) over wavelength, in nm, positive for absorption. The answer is 0.36 nm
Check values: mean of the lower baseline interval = 5.01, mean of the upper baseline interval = 5.05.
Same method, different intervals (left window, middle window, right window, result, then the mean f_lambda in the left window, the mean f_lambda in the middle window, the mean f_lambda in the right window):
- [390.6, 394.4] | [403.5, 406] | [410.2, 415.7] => -0.32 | 4.4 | 5.24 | 4.81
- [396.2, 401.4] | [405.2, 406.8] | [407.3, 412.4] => -0.15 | 4.5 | 5.01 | 4.64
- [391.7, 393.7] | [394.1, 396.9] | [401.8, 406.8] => 0.17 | 4.21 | 4.16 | 5.16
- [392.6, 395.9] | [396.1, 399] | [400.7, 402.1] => 0.47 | 4.19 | 3.99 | 5.41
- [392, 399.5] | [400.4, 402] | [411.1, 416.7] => -0.33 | 4.2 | 5.34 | 4.95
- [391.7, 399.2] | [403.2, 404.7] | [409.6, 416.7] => -0.20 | 4.21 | 5.1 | 4.79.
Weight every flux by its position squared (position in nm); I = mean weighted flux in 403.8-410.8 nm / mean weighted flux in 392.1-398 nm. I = 1.29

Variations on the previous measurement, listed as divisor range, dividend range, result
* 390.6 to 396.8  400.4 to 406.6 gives 1.26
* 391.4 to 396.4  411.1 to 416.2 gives 1.25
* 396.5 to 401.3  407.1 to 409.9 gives 1.11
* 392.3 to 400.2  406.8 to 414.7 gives 1.20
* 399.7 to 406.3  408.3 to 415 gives 0.95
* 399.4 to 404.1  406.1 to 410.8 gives 0.94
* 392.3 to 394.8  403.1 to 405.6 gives 1.33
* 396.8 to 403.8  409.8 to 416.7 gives 1.06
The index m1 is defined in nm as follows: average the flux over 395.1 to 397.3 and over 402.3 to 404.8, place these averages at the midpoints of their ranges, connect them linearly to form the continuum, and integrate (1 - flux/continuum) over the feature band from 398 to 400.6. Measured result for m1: -0.37 nm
